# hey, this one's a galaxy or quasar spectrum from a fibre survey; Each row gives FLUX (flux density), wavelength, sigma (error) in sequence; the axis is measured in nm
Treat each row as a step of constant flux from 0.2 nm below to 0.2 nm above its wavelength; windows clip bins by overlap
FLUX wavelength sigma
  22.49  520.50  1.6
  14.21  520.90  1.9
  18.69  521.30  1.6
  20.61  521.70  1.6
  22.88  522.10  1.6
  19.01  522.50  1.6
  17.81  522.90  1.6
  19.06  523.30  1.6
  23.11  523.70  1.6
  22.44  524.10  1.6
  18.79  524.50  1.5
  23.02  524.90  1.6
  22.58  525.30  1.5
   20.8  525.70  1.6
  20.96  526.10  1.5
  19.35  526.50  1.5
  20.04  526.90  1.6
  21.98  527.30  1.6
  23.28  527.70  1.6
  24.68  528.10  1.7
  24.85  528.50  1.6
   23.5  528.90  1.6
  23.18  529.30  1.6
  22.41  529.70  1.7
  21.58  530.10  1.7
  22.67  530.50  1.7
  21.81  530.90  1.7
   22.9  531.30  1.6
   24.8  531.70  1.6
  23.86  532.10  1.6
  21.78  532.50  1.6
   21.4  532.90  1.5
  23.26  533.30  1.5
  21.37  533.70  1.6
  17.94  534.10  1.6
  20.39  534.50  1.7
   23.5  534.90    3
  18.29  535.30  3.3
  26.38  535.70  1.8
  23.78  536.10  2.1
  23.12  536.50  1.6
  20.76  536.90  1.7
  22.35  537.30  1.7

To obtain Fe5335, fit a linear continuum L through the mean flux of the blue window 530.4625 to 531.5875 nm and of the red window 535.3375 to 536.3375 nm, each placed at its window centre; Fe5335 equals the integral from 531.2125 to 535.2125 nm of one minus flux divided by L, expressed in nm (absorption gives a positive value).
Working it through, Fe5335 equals 0.21 nm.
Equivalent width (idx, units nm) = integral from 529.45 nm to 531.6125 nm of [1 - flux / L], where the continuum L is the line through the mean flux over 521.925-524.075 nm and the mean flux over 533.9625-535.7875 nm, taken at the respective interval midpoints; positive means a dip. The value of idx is -0.16 nm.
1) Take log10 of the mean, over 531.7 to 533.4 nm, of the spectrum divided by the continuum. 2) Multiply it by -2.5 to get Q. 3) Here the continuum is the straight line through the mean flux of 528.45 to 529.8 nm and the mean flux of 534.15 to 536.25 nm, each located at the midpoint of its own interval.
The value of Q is -0.01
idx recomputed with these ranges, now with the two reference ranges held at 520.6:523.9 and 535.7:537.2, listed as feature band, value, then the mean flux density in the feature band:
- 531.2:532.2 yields -0.10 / 23.9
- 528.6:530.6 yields -0.13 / 22.8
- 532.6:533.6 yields 0.00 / 22.2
